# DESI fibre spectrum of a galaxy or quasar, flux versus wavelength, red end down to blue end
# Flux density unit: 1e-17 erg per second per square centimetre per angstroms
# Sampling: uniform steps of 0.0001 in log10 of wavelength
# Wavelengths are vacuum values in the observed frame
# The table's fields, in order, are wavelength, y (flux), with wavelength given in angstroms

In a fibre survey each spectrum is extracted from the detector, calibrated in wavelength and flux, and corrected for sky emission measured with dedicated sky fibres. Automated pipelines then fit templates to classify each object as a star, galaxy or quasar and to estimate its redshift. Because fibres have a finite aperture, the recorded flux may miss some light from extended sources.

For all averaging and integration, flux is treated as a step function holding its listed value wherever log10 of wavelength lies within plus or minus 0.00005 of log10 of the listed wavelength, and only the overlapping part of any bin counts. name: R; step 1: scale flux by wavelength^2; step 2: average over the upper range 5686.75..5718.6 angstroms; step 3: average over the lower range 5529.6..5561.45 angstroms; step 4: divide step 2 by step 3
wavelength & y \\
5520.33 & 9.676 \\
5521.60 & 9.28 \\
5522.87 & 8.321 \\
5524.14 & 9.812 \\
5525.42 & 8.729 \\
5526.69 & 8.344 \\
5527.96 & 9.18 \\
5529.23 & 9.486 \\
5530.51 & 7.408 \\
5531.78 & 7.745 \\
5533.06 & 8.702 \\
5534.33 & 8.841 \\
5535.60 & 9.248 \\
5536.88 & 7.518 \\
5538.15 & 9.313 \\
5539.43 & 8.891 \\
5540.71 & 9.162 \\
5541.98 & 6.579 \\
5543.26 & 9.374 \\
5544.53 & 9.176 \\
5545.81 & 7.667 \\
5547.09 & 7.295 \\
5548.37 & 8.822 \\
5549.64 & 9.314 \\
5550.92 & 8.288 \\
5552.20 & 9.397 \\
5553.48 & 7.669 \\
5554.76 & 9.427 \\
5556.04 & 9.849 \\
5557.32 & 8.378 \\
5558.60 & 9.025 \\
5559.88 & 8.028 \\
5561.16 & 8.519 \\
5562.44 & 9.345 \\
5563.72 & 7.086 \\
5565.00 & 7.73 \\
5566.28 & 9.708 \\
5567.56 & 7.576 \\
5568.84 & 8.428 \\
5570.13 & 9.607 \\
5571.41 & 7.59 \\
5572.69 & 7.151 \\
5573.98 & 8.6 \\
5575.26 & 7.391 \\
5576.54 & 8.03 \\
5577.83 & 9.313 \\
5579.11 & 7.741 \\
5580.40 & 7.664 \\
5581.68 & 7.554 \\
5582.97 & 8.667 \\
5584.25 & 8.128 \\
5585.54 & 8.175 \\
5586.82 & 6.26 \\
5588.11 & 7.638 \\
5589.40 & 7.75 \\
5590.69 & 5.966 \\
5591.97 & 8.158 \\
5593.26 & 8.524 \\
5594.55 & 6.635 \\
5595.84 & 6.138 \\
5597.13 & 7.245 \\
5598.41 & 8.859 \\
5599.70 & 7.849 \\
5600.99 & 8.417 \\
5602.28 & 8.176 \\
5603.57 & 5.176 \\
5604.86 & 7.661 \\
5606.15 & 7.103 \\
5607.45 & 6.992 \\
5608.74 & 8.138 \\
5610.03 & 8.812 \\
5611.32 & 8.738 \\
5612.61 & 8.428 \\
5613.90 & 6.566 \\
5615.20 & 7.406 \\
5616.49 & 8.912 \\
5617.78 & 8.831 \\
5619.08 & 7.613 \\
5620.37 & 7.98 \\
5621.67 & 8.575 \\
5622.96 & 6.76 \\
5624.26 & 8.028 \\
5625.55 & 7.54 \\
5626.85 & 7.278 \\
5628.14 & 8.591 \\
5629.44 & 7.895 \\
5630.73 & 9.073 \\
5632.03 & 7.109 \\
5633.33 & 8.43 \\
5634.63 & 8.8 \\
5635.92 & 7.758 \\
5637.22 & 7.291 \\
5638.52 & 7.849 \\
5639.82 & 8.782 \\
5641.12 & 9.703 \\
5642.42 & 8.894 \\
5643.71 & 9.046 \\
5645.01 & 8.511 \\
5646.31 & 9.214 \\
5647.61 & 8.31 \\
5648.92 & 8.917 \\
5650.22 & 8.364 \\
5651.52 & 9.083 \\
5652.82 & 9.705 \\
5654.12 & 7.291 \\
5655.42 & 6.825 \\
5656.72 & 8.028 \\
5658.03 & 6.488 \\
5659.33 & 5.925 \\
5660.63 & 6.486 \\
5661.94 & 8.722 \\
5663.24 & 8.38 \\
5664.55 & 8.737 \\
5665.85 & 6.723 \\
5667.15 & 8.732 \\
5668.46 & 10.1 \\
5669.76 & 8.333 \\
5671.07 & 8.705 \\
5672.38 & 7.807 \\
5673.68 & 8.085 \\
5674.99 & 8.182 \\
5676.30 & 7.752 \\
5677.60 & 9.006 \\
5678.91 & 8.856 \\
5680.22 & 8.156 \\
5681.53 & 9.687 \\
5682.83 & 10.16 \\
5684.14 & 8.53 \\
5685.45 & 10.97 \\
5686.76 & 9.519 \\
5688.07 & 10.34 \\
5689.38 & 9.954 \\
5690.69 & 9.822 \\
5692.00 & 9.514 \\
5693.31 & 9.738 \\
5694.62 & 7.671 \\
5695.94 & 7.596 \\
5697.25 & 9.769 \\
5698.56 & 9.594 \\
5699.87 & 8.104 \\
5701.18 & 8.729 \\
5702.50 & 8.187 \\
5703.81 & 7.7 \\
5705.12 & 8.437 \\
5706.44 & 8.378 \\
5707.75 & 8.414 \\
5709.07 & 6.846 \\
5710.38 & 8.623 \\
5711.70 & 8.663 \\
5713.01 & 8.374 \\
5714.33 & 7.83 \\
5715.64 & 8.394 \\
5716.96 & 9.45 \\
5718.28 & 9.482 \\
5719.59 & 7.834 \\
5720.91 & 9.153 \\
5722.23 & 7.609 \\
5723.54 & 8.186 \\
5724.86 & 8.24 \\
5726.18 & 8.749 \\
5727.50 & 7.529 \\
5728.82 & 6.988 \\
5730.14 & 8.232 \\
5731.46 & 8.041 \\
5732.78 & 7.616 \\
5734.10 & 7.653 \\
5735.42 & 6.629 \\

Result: 1.1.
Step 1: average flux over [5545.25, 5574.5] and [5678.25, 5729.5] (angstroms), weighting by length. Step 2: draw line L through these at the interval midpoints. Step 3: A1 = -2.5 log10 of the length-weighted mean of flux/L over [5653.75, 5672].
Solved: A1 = 0.107 mag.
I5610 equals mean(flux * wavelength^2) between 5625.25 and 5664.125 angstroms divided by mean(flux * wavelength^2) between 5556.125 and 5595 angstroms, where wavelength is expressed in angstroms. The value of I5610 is 1.0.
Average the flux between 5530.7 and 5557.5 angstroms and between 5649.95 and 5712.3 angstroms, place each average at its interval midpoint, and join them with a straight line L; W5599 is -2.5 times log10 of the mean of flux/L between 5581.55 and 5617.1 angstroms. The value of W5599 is 0.12 mag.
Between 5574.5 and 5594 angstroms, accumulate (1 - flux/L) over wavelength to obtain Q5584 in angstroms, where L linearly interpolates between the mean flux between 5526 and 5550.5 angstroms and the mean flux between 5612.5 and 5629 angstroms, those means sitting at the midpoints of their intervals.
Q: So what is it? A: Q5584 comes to 0.87 angstroms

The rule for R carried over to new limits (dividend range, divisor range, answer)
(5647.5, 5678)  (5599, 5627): 1.06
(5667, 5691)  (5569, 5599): 1.21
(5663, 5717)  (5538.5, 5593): 1.11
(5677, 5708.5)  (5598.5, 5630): 1.19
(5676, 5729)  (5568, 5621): 1.16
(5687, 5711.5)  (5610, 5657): 1.09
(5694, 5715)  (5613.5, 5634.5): 1.08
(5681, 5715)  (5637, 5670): 1.09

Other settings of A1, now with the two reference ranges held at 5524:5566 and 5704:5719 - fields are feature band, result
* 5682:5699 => -0.13 mag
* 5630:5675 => 0.03 mag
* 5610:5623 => 0.06 mag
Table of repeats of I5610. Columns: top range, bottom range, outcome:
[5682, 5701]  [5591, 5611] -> 1.27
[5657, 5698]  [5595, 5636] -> 1.13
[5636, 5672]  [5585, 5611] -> 1.12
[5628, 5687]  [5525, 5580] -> 1.03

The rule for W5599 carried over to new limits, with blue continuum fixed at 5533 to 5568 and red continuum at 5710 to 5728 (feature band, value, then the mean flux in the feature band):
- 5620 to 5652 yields 0.03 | 8.31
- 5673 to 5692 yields -0.09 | 9.23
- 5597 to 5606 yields 0.12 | 7.63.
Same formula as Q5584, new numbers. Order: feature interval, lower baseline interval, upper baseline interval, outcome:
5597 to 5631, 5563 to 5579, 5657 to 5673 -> 0.8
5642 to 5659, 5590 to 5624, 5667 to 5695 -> 0.4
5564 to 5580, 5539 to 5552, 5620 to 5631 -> 0.2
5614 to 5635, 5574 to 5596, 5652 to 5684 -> -0.2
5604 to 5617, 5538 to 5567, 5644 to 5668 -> 0.7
